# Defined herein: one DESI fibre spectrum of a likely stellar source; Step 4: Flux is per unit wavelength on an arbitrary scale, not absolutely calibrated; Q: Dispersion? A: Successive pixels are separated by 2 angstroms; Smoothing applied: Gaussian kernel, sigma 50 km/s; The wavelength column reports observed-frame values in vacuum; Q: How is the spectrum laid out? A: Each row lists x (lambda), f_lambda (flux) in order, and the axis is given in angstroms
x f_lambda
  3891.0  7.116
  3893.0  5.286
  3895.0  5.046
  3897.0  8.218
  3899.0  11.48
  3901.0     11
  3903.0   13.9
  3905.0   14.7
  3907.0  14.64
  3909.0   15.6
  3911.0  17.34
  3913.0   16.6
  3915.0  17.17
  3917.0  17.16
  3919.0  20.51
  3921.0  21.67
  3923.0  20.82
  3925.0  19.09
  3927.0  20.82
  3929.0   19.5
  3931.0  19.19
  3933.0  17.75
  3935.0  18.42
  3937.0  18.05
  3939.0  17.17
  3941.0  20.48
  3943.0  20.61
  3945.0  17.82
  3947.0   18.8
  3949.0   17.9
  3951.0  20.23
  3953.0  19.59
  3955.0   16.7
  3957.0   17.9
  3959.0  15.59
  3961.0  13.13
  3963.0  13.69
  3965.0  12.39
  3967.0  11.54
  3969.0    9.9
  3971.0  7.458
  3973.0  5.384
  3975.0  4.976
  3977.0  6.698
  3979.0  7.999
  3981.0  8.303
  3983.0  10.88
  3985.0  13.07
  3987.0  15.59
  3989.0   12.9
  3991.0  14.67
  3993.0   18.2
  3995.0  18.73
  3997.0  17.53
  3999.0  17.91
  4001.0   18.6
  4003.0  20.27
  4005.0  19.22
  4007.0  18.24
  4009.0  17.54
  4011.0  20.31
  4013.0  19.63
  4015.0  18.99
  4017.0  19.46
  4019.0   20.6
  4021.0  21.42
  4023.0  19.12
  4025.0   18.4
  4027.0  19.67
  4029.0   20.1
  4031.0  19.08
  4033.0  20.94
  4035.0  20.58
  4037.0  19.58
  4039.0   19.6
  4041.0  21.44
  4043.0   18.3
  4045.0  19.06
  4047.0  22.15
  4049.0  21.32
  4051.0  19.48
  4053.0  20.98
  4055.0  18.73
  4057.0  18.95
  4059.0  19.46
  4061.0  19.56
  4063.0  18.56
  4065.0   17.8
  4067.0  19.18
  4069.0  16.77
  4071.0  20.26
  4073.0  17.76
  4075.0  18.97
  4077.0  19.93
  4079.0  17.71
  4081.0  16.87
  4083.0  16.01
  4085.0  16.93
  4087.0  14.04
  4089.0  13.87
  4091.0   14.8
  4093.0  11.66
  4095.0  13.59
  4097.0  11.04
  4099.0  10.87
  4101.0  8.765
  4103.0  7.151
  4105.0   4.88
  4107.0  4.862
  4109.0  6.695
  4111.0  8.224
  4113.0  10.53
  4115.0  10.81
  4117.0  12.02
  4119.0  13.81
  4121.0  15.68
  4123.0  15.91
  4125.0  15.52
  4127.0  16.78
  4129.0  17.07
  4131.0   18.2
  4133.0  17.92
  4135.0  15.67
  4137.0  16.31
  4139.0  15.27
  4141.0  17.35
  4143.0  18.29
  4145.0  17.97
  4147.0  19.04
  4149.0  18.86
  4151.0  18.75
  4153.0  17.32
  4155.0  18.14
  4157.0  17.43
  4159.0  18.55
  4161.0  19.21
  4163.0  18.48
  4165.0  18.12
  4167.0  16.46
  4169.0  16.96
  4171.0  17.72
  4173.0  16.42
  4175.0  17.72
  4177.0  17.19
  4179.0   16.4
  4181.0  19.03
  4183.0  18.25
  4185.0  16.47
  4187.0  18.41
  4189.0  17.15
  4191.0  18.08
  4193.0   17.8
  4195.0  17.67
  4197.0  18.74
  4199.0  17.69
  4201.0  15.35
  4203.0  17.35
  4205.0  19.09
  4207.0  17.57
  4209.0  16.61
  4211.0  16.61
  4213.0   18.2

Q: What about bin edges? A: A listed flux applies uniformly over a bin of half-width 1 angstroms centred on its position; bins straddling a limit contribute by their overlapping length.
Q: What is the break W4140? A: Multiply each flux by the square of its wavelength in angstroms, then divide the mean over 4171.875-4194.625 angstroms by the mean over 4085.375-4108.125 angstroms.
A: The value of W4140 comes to 1.72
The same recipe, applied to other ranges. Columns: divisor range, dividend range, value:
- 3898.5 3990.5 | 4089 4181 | 1.08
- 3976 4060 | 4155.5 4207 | 1.06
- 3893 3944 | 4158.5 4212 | 1.22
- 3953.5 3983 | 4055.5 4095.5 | 1.65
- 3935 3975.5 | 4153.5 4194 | 1.30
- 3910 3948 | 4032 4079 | 1.10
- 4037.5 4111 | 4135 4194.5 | 1.16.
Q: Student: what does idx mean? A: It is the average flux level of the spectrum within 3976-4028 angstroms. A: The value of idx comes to 16.7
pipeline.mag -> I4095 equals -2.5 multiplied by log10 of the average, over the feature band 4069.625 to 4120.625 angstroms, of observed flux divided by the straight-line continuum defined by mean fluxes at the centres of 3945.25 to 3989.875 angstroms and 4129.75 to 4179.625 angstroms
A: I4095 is 0.23 mag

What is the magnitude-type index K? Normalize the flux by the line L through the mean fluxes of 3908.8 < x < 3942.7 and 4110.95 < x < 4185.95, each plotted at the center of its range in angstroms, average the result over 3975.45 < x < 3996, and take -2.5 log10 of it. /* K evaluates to 0.41 mag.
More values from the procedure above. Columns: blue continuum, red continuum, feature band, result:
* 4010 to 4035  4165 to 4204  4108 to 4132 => 0.34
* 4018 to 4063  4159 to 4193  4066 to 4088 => 0.10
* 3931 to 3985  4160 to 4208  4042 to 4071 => -0.22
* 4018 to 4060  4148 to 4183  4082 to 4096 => 0.31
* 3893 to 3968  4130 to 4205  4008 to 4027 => -0.16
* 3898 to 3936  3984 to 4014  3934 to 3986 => 0.23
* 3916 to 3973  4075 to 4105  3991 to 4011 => -0.17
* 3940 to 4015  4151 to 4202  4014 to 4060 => -0.24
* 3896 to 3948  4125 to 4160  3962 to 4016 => 0.22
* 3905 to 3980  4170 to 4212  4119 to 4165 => -0.01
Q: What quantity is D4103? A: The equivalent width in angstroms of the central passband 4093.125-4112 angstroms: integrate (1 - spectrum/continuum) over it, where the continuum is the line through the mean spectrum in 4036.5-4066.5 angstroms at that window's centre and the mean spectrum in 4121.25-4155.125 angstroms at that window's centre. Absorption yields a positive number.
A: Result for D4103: 10.0 angstroms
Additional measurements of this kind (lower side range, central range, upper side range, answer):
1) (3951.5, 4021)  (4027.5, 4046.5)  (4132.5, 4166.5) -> -4.9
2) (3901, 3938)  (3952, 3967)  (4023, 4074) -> 2.4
